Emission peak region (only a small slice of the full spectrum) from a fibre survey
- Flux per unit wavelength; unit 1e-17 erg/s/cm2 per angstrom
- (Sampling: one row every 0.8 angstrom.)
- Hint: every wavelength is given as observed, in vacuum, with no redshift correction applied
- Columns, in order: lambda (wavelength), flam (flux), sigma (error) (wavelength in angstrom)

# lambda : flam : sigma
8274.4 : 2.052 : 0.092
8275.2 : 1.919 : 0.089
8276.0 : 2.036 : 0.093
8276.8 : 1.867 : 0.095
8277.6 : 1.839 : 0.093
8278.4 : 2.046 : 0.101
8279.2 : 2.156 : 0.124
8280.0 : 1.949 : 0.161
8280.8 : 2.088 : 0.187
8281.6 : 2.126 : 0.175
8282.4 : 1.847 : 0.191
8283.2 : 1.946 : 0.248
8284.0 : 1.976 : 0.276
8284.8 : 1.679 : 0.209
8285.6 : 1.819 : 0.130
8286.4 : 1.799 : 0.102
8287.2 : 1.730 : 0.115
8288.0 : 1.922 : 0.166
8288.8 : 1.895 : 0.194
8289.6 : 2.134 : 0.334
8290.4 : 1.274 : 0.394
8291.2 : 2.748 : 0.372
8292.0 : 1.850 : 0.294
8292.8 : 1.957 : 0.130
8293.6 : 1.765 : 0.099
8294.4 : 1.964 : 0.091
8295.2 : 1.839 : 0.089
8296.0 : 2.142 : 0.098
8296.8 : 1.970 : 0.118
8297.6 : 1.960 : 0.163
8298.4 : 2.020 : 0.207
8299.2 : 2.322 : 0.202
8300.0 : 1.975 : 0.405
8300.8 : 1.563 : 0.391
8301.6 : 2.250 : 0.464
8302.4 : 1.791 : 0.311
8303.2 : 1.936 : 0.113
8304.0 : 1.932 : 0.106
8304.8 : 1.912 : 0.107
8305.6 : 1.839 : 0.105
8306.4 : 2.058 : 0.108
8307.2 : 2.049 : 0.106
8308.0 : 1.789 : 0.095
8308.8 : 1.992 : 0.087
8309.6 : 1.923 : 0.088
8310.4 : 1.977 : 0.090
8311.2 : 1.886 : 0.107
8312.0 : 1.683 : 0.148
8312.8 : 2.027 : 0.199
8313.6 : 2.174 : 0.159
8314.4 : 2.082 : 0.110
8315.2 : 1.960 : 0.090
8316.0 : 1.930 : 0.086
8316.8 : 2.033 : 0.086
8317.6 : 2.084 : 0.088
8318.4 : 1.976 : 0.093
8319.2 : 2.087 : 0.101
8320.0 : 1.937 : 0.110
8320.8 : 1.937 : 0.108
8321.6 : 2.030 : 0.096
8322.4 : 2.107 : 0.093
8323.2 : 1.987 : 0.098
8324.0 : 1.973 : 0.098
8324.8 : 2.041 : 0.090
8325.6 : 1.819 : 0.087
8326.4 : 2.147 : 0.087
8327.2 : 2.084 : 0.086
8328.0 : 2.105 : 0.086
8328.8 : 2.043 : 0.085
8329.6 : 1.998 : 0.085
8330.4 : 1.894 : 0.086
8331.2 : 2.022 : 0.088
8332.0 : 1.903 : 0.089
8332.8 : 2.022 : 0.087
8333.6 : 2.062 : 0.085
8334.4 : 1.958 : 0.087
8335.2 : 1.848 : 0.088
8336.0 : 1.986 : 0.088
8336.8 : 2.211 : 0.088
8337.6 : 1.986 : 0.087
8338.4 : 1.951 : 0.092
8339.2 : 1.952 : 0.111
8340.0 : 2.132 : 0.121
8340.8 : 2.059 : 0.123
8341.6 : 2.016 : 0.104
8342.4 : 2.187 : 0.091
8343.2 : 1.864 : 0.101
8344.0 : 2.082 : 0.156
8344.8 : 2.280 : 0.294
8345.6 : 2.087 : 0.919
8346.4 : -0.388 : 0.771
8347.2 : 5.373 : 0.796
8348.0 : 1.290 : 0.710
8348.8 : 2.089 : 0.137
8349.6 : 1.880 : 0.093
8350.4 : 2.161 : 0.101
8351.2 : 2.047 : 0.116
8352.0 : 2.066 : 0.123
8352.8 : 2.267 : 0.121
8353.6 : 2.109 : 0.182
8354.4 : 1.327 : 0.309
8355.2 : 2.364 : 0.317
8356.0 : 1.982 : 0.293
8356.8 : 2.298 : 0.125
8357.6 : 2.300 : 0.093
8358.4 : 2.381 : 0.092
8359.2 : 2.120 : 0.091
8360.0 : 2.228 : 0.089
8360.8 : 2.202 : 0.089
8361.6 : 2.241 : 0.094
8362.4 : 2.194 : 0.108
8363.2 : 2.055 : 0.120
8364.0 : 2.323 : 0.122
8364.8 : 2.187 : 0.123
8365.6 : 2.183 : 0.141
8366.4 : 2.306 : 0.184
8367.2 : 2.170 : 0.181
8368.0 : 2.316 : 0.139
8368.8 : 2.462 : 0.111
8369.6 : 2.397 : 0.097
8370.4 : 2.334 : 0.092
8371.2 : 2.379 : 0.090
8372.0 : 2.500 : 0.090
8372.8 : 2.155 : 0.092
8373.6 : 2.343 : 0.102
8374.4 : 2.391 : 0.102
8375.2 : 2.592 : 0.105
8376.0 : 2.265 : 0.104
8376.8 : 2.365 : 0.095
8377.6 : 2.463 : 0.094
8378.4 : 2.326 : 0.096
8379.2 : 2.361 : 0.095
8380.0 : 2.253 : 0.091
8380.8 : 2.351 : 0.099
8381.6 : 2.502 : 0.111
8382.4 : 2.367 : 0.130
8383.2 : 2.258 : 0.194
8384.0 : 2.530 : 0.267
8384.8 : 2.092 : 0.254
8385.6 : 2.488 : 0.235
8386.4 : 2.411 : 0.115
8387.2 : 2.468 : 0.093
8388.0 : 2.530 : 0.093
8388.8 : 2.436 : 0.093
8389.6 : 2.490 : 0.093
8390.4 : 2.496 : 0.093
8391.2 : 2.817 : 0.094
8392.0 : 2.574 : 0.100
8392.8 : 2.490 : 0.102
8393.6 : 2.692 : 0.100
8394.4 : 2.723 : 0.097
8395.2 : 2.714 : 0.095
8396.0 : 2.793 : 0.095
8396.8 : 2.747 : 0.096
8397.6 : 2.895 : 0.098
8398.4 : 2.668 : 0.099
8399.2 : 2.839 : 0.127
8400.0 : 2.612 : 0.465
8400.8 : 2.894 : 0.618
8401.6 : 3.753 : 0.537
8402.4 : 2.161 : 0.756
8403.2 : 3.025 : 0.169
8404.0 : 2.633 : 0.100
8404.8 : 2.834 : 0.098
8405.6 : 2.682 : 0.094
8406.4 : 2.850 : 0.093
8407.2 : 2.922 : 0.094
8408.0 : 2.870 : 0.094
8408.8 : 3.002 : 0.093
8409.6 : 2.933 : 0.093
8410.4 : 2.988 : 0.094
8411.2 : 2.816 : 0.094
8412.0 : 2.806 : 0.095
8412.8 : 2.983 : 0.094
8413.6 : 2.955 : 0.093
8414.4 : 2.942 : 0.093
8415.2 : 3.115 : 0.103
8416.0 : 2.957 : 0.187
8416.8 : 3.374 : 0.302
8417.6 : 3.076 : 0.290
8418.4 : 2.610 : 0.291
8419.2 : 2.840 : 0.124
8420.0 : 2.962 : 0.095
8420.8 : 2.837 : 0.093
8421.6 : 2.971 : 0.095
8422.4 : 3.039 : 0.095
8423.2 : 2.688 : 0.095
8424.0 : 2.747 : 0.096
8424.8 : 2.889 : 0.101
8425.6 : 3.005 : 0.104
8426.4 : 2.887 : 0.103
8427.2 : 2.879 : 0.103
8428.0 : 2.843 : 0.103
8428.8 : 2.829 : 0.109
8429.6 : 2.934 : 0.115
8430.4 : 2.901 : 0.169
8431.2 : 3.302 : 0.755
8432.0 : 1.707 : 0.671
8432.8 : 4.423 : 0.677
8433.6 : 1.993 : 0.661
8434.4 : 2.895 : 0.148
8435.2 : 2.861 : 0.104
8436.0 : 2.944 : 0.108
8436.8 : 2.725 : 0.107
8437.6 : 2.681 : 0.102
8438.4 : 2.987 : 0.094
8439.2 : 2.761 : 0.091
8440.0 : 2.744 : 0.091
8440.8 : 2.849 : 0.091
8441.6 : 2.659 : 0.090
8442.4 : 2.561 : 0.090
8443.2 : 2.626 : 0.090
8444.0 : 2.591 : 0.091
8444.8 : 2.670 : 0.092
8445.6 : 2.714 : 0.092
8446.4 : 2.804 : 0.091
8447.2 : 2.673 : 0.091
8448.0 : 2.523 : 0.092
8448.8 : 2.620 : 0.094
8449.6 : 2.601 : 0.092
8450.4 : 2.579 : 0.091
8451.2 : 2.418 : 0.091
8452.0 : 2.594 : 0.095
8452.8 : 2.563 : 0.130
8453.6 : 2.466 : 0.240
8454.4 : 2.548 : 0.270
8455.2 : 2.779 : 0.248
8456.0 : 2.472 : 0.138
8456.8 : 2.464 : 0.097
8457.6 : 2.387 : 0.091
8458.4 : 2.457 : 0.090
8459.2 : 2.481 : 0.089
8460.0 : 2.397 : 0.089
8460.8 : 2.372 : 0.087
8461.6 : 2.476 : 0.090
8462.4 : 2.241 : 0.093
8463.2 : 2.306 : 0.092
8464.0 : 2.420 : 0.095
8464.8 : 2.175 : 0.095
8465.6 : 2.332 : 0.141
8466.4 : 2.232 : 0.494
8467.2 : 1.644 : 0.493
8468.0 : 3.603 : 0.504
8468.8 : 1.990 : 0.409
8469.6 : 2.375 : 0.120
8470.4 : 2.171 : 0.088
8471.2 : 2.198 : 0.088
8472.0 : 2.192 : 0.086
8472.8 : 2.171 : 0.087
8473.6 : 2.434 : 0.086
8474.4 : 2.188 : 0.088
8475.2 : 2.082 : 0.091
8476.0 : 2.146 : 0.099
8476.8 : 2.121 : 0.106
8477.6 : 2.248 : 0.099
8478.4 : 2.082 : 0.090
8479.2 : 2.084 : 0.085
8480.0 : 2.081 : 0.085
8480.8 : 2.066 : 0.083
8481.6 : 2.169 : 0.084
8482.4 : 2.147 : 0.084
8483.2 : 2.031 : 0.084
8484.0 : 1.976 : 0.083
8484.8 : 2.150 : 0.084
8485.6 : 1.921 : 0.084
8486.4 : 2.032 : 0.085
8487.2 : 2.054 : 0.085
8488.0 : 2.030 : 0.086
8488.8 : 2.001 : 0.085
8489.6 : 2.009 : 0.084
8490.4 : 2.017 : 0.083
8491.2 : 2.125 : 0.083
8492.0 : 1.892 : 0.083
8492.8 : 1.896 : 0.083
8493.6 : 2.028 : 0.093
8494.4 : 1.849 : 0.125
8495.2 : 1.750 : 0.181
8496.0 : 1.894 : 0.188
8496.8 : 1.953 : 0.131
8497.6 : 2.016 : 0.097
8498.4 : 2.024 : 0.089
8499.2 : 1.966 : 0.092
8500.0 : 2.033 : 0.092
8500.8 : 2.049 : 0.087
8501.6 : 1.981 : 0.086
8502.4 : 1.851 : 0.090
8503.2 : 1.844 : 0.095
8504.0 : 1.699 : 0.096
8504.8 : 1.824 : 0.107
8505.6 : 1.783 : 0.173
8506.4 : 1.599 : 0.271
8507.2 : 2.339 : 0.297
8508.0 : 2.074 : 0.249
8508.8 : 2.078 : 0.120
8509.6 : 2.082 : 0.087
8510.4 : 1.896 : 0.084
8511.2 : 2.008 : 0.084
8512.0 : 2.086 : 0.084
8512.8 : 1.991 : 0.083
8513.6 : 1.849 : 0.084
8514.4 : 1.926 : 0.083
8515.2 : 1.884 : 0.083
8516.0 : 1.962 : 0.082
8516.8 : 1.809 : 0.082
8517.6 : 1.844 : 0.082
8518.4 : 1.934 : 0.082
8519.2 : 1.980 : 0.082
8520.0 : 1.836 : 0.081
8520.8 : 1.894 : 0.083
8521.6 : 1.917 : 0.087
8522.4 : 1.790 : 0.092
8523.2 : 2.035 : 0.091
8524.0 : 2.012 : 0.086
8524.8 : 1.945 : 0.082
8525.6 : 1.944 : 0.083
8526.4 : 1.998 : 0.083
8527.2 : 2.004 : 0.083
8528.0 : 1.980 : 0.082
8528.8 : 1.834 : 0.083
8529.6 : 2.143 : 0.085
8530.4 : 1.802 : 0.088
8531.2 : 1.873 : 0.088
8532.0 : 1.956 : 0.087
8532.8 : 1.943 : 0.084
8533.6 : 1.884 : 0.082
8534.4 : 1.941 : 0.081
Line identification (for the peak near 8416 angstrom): Mg II 2798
